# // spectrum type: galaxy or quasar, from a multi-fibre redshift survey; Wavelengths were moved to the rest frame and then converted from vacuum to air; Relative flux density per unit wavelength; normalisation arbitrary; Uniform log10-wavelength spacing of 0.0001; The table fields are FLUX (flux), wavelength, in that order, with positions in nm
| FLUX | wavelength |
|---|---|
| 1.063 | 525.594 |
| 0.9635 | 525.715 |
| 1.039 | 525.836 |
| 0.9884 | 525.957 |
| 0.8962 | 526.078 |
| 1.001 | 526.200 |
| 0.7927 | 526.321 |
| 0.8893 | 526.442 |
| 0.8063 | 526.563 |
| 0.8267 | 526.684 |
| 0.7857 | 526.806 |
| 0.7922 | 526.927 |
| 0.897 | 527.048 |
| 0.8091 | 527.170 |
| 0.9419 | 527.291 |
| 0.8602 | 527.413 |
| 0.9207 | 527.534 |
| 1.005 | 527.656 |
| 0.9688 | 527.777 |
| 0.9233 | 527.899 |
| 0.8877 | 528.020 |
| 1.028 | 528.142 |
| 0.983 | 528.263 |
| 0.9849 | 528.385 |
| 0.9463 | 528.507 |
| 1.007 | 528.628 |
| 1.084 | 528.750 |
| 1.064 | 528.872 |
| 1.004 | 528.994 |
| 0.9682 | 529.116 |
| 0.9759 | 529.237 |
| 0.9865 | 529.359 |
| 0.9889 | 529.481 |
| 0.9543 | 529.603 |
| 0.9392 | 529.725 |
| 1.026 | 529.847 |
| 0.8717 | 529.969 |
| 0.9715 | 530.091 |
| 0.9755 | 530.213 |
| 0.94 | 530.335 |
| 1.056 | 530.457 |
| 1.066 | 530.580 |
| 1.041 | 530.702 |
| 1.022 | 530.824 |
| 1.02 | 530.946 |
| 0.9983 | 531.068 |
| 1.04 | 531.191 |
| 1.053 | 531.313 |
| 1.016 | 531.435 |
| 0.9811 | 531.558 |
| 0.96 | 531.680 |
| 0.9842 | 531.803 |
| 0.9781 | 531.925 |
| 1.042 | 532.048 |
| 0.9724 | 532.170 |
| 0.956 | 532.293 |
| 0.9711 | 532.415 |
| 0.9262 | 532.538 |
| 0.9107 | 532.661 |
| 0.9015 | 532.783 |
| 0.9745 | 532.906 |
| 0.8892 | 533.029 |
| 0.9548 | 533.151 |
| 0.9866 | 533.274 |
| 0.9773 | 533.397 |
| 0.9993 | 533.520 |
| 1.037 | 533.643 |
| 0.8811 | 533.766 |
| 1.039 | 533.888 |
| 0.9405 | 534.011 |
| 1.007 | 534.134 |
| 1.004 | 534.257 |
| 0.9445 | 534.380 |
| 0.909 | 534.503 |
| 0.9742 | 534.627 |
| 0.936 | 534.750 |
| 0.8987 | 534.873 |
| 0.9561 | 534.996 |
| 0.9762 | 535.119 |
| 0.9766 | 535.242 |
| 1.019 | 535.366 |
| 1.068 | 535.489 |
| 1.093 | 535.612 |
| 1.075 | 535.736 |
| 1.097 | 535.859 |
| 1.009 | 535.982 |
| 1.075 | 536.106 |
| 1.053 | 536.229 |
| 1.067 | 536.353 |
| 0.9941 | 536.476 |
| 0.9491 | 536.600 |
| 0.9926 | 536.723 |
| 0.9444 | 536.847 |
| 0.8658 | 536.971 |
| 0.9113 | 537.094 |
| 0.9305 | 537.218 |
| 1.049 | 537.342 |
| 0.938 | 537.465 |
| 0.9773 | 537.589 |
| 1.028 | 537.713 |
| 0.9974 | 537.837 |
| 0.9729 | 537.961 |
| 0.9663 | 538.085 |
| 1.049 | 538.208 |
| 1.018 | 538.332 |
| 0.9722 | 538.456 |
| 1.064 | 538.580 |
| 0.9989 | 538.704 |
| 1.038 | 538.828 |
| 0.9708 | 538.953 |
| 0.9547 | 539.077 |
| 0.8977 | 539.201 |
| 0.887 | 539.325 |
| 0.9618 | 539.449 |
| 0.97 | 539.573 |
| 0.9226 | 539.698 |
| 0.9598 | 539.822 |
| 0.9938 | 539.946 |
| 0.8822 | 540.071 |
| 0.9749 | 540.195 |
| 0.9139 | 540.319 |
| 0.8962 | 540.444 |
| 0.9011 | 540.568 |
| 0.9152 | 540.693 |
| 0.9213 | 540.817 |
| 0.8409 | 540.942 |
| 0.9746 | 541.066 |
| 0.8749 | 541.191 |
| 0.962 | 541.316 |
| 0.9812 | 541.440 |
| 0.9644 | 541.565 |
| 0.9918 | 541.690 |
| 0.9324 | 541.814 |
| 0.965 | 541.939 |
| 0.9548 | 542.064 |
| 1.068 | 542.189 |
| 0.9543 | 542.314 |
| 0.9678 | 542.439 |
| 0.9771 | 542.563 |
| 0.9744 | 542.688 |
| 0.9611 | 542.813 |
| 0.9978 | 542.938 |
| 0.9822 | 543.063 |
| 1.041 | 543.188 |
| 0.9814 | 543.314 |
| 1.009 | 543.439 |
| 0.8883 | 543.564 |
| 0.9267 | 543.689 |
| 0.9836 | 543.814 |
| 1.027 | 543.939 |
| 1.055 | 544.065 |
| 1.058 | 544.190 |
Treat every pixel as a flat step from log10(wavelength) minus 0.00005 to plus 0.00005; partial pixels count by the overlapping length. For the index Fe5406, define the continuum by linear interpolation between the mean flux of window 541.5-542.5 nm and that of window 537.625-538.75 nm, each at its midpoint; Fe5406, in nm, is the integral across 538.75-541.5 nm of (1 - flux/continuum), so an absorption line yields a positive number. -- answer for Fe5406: 0.15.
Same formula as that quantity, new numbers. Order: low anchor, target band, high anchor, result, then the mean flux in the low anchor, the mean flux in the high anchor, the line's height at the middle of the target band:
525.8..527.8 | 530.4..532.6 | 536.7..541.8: -0.21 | 0.892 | 0.956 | 0.916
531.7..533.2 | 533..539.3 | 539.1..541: -0.32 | 0.955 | 0.923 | 0.94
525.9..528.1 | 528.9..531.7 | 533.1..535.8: -0.19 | 0.889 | 0.984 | 0.931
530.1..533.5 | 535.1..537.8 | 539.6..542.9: -0.11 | 0.985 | 0.948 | 0.967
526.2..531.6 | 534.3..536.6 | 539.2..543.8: -0.12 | 0.957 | 0.952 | 0.954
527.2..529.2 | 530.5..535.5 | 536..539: 0.01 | 0.971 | 0.993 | 0.982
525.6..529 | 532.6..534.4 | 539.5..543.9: -0.04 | 0.933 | 0.955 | 0.942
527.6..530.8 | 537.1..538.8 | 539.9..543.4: -0.05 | 0.987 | 0.955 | 0.965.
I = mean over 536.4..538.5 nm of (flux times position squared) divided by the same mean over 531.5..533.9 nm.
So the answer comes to 1.03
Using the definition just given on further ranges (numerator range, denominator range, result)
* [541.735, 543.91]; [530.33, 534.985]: 1.04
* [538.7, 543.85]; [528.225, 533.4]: 1.01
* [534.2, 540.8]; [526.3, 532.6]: 1.05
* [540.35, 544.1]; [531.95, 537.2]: 1.01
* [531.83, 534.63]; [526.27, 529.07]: 1.07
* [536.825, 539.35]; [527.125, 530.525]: 1.04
